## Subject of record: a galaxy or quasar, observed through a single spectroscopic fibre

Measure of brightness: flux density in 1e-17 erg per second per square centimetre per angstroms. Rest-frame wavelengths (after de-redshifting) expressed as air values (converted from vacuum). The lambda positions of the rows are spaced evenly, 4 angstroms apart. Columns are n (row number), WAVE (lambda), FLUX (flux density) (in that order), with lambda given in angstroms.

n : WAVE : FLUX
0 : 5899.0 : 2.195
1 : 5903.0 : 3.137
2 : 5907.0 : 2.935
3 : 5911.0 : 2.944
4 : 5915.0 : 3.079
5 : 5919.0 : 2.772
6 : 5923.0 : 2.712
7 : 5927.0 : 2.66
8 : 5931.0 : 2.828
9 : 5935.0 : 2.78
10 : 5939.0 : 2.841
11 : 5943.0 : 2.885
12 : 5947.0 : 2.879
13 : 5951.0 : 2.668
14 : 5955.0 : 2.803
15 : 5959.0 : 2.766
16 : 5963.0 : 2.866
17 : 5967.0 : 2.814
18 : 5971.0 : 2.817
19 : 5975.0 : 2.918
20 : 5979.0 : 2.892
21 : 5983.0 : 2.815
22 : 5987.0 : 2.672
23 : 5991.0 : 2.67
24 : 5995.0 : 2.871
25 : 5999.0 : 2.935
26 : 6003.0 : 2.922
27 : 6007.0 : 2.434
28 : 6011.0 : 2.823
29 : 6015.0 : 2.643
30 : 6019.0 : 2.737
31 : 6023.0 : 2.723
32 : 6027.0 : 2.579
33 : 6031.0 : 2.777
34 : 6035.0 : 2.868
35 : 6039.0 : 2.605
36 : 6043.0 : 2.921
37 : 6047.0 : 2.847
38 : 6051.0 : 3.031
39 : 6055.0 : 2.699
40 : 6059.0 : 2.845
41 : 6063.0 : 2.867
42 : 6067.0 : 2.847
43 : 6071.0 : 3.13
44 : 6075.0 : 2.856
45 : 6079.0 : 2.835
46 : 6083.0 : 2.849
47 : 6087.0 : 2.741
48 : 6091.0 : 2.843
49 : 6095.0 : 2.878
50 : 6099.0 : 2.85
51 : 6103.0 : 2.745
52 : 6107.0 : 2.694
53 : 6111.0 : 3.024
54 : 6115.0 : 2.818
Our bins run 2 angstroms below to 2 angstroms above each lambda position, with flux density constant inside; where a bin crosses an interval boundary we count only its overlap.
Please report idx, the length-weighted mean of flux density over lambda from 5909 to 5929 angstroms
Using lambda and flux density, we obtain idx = 2.83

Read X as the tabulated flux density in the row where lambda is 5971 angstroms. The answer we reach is 2.817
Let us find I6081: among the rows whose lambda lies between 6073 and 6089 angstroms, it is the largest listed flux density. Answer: 2.856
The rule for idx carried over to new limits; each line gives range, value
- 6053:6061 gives 2.77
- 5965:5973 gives 2.82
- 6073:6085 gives 2.85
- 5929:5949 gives 2.84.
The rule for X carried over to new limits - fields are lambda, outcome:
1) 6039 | 2.605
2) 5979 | 2.892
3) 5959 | 2.766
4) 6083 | 2.849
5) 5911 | 2.944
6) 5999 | 2.935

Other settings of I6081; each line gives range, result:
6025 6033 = 2.777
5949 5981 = 2.918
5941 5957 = 2.885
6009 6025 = 2.823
